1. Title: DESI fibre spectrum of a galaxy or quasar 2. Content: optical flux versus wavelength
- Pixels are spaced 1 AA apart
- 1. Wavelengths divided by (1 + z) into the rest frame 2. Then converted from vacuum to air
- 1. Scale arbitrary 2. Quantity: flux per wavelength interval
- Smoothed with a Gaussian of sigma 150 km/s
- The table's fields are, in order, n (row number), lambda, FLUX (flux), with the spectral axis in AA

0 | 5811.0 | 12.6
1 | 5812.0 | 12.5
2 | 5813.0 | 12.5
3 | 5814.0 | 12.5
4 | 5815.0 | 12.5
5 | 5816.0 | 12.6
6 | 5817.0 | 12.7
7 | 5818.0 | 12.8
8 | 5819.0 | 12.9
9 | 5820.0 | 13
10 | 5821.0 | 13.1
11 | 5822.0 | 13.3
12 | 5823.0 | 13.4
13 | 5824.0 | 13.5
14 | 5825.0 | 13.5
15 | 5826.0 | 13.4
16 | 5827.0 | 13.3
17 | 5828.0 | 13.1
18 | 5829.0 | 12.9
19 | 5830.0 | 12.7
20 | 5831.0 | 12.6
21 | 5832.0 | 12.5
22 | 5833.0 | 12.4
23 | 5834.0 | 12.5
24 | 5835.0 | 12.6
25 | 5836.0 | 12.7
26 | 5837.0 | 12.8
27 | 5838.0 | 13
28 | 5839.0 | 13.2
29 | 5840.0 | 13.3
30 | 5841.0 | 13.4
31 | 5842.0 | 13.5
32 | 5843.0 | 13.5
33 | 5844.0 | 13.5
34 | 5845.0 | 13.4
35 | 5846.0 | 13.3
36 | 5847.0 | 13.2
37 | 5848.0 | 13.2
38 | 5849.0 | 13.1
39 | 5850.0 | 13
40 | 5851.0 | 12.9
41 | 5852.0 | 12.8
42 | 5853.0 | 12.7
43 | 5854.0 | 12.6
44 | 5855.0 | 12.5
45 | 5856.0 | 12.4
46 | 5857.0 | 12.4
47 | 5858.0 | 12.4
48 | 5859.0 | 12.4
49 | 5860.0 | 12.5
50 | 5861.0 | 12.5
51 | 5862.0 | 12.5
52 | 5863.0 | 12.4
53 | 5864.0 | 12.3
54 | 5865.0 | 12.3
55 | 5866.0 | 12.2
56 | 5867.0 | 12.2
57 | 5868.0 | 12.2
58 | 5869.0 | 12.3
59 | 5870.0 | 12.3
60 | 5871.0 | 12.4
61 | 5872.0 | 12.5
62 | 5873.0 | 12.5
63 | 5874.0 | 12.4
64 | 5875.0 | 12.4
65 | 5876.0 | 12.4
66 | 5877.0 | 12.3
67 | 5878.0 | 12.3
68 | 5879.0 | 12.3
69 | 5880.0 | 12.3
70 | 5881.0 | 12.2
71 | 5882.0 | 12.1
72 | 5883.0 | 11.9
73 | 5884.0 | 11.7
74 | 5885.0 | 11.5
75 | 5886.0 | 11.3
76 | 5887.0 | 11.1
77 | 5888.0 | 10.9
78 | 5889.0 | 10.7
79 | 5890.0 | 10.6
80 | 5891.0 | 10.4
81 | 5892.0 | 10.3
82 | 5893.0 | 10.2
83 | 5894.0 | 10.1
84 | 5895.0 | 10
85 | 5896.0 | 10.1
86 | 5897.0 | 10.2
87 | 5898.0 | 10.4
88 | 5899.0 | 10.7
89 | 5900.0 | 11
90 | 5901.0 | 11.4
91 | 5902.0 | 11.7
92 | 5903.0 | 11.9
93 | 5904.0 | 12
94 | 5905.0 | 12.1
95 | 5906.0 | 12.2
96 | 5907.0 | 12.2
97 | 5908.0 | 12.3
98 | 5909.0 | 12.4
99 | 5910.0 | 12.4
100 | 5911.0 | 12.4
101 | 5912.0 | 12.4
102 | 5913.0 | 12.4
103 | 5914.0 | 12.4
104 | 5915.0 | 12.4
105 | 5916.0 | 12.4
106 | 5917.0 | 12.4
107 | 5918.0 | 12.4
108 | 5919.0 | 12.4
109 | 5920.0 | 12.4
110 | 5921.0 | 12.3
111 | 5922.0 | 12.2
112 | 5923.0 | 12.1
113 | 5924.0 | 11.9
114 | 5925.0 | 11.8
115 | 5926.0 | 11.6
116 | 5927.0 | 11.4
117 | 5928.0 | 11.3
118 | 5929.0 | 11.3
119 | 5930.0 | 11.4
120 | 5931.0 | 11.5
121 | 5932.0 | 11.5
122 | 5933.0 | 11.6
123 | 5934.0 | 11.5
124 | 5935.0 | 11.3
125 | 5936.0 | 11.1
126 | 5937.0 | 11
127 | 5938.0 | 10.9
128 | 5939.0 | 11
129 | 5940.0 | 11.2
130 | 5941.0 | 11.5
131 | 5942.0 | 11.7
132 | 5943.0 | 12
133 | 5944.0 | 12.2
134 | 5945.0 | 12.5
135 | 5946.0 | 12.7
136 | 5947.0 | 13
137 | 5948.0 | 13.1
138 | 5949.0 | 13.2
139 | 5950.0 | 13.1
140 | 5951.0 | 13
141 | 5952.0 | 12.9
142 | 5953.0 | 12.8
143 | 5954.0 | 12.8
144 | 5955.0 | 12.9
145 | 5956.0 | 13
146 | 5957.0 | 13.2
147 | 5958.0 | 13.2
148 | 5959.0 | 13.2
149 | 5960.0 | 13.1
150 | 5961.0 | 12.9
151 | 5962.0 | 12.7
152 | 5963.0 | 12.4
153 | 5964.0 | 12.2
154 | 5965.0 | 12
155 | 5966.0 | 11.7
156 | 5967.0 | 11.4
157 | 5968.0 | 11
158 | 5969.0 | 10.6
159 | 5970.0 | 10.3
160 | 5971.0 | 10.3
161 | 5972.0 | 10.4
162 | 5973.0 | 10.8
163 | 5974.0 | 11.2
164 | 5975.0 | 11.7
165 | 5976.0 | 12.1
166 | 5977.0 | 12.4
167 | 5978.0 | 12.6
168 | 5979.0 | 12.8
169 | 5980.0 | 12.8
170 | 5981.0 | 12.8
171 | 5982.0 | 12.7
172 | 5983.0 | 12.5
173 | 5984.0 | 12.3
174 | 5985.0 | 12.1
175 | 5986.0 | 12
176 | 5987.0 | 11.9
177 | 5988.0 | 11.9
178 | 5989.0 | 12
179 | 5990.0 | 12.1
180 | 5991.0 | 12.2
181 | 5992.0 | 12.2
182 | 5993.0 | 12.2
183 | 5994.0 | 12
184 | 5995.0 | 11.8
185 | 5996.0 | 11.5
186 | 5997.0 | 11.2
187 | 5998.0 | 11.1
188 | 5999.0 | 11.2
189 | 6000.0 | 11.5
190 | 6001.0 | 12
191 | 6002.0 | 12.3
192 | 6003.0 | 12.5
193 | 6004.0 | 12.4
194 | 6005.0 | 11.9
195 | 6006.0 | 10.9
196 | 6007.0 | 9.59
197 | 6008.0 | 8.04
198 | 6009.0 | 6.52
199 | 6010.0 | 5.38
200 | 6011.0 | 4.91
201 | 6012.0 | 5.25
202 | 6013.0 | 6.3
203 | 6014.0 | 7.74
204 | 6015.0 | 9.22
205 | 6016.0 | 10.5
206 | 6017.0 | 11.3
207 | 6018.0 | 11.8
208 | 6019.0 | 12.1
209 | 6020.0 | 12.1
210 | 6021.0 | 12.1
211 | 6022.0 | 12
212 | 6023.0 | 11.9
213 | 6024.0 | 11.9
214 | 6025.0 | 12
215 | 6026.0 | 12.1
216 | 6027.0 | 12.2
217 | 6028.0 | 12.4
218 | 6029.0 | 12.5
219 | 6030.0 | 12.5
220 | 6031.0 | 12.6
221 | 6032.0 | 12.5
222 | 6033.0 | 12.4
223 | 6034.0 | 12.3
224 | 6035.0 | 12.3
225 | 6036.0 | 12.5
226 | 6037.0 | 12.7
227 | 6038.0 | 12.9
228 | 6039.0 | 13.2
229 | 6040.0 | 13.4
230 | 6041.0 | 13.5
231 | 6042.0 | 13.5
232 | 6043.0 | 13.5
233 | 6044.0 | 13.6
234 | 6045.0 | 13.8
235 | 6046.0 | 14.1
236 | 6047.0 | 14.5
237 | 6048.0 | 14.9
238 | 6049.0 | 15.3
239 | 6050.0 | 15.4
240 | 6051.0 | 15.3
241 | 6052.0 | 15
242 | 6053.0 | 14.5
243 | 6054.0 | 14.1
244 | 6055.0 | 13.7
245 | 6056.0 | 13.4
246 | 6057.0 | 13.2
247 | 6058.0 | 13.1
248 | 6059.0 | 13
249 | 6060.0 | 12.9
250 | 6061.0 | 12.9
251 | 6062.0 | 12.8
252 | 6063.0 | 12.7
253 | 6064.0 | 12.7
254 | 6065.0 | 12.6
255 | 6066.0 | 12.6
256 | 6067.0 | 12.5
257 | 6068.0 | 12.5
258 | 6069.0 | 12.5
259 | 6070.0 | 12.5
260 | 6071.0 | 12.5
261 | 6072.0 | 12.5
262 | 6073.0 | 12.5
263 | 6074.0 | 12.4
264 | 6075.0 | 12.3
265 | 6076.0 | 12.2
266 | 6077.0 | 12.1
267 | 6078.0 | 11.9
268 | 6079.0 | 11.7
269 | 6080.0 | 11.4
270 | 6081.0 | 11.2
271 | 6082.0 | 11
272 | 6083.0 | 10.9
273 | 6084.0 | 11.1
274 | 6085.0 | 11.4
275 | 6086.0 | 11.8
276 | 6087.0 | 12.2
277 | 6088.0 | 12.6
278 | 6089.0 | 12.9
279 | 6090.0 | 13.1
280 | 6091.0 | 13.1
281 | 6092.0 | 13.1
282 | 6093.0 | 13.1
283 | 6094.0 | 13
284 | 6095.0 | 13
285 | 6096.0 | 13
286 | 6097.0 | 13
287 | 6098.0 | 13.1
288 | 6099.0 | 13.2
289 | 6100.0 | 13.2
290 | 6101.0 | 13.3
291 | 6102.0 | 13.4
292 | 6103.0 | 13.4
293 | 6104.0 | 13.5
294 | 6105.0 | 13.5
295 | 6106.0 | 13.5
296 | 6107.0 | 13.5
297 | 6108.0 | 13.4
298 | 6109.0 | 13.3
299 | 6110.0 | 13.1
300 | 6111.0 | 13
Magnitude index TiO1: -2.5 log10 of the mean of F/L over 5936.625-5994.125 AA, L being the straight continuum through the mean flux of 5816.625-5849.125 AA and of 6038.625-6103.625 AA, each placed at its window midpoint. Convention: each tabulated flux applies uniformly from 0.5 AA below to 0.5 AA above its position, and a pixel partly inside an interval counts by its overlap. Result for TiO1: 0.075 mag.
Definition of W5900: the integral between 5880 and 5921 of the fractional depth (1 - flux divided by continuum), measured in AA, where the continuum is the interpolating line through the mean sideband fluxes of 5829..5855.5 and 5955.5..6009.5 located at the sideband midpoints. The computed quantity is 2.92 AA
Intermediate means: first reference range 13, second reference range 11.8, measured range 11.6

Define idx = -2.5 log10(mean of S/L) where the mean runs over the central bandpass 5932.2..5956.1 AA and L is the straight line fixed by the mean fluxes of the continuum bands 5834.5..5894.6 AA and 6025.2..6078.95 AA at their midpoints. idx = 0.042 mag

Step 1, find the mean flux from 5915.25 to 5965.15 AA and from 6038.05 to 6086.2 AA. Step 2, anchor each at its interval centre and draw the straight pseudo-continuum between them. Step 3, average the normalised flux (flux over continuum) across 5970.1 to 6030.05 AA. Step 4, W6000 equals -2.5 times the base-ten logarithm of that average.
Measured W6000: 0.13 mag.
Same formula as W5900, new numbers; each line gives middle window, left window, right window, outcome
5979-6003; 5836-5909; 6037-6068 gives 1.9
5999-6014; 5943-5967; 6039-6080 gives 4.3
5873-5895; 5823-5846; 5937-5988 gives 2.1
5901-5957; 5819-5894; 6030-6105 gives 2.3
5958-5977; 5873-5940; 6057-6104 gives 0.3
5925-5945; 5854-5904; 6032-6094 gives 1.0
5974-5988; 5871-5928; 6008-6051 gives -0.7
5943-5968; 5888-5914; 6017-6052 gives -1.4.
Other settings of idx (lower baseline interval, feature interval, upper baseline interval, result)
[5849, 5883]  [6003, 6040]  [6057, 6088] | 0.13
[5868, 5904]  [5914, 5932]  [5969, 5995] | -0.03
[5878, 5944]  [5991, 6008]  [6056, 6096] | 0.04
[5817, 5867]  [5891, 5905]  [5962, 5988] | 0.15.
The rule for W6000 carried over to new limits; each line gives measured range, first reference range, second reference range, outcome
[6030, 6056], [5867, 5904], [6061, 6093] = -0.127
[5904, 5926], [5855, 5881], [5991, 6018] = -0.061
